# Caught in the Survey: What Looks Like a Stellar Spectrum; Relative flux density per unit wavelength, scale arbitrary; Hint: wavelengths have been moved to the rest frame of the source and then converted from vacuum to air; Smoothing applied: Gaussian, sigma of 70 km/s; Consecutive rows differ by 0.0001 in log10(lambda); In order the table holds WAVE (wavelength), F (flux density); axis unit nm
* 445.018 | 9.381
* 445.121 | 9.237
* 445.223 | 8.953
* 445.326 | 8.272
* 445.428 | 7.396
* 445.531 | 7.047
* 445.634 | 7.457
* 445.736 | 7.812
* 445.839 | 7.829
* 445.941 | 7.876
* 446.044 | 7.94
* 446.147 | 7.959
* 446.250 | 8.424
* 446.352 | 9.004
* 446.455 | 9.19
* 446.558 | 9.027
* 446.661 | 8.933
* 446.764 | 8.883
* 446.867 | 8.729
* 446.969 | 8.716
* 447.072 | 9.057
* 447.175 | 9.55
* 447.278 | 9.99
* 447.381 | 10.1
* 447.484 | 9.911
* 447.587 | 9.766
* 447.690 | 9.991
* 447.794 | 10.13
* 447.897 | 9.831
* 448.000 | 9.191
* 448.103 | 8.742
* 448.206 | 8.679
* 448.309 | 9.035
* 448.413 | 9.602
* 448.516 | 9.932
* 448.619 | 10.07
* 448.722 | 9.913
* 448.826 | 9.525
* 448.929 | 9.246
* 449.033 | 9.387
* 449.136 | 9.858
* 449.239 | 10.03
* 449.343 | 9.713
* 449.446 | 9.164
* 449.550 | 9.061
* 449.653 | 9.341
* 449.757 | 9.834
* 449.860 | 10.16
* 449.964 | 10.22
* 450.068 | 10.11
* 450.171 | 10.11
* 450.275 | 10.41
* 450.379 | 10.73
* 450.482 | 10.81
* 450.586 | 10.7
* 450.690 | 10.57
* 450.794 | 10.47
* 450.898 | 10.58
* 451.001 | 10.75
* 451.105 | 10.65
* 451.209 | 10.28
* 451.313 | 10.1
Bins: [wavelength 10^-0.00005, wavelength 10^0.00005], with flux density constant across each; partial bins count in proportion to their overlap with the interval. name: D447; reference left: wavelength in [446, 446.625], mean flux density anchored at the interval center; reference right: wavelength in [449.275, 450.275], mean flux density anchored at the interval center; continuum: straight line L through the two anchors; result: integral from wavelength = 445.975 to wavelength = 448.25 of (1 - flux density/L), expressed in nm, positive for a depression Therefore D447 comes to -0.07 nm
